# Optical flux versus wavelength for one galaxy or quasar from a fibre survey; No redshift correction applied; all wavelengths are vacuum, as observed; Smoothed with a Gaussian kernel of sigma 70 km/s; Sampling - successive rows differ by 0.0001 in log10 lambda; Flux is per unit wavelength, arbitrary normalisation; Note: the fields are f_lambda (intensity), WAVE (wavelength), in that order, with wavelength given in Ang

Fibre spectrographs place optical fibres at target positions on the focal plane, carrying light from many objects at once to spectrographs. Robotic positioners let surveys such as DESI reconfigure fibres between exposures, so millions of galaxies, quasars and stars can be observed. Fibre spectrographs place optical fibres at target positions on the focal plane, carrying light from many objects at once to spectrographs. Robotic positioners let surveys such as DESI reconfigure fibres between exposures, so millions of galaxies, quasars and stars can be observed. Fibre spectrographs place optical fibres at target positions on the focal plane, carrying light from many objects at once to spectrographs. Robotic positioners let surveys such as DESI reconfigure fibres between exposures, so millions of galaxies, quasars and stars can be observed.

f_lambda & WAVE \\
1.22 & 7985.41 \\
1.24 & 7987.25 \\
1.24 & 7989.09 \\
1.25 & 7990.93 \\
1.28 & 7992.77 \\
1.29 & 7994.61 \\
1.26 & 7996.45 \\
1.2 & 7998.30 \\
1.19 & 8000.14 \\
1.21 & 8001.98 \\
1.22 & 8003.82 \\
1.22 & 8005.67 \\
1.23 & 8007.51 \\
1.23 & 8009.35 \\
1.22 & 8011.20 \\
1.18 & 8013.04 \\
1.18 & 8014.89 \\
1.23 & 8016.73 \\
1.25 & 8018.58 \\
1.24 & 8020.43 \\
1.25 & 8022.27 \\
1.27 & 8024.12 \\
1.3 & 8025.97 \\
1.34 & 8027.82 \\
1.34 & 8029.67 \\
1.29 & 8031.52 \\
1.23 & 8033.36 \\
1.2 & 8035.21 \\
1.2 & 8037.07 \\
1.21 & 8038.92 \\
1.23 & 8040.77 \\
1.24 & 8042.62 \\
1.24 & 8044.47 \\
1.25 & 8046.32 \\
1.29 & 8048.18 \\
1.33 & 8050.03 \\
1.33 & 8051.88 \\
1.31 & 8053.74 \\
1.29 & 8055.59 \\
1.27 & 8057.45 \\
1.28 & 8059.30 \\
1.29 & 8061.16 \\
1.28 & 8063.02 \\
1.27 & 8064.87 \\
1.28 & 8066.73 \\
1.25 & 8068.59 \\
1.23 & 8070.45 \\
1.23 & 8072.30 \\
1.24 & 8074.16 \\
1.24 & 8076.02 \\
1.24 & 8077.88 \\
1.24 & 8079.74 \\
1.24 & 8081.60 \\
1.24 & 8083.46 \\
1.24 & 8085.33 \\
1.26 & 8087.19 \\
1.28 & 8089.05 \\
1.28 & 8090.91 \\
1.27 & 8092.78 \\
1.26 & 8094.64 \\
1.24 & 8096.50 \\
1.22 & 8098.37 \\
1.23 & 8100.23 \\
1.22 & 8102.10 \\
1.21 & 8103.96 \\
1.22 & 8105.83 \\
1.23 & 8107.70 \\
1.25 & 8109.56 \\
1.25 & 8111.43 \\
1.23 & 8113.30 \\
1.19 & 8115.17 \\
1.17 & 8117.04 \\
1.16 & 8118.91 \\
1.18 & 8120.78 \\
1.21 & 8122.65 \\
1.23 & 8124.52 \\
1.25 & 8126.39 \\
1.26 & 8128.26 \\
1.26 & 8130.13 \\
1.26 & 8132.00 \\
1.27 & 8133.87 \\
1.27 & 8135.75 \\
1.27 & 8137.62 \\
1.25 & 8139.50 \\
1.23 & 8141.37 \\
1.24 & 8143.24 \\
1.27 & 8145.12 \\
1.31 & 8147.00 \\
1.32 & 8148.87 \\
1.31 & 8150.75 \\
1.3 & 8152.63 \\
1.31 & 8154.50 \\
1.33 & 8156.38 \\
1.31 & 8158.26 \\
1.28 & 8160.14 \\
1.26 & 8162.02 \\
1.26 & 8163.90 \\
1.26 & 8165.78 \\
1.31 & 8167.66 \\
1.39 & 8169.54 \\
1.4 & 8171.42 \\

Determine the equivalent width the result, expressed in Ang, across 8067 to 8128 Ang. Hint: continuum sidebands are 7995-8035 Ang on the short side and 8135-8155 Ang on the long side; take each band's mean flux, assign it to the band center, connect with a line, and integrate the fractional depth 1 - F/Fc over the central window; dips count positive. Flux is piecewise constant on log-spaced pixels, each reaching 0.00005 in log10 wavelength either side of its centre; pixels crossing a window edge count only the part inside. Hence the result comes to 1.6 Ang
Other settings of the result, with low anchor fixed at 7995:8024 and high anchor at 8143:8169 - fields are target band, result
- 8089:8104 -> 0.23 Ang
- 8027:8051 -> -0.45 Ang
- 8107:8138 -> 1.12 Ang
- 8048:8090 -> -0.52 Ang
